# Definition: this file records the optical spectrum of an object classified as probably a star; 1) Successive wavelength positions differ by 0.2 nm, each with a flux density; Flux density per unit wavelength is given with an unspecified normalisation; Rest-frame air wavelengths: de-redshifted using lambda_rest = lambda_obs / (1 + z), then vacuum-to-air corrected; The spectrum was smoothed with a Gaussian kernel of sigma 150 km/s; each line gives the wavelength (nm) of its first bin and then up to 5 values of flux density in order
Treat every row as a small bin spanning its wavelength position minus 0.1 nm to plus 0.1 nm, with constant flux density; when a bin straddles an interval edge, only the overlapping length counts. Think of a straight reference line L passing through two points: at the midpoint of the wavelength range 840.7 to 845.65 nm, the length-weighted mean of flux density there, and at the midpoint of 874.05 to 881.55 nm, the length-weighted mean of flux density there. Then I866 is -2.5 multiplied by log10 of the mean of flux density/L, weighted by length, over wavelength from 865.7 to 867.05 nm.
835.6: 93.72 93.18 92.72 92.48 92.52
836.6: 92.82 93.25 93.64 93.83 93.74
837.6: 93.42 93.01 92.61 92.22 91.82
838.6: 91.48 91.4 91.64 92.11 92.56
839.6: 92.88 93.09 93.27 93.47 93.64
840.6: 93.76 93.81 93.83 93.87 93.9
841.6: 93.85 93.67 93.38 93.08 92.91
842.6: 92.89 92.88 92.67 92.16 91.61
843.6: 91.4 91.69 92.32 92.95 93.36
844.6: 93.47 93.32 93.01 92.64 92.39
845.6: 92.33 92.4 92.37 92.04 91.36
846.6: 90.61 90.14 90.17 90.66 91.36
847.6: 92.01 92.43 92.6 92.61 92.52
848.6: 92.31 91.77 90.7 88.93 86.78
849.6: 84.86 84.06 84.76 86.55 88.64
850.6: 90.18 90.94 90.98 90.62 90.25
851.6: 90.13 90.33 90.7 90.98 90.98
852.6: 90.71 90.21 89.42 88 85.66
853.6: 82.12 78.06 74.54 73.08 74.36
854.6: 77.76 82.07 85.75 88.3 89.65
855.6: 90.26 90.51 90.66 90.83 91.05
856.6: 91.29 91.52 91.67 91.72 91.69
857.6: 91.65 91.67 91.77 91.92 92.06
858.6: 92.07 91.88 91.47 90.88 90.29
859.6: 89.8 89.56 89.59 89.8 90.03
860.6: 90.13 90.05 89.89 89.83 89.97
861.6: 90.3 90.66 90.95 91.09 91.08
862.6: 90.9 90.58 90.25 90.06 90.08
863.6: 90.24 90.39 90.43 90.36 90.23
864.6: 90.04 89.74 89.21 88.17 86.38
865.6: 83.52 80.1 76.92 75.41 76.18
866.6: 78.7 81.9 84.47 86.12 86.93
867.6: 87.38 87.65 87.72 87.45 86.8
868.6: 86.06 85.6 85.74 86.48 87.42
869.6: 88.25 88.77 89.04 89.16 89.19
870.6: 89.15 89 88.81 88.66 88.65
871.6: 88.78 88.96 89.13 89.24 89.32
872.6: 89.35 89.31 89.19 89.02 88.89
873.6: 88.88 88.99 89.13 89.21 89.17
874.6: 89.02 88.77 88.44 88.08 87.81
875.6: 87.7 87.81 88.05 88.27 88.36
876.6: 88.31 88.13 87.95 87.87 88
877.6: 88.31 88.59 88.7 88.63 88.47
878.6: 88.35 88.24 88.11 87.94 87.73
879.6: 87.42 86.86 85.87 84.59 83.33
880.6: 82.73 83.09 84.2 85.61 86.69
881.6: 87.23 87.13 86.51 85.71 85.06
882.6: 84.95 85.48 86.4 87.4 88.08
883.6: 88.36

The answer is 0.134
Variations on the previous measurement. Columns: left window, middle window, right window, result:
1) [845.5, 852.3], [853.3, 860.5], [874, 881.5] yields 0.019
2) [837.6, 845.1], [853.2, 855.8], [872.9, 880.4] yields 0.109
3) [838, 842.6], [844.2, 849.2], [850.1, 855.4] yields -0.029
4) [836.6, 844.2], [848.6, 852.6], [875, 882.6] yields 0.025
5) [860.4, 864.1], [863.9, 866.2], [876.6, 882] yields 0.043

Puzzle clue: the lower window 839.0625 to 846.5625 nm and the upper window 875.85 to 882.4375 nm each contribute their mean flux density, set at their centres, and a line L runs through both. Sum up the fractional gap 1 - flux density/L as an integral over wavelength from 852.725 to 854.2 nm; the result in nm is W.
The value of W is 0.13 nm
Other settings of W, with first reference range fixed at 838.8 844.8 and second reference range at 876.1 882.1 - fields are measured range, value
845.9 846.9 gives 0.01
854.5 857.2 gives 0.06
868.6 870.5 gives 0.02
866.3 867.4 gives 0.09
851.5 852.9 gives 0.01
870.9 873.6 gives -0.03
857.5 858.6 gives -0.02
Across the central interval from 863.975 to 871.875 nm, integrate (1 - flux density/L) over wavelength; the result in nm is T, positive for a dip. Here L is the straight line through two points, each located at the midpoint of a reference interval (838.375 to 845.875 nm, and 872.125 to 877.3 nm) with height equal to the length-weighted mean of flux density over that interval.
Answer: 0.27 nm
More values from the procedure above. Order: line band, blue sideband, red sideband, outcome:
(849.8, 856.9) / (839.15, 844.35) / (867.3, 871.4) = 0.29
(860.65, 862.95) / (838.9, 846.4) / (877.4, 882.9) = -0.02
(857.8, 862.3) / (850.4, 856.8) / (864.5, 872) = -0.20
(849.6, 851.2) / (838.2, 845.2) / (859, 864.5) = 0.07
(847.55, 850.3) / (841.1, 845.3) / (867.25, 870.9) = 0.07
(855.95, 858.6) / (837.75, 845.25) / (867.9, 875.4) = -0.03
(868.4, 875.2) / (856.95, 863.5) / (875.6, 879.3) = 0.04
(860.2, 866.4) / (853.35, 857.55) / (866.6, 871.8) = -0.12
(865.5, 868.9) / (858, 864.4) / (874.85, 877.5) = 0.23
